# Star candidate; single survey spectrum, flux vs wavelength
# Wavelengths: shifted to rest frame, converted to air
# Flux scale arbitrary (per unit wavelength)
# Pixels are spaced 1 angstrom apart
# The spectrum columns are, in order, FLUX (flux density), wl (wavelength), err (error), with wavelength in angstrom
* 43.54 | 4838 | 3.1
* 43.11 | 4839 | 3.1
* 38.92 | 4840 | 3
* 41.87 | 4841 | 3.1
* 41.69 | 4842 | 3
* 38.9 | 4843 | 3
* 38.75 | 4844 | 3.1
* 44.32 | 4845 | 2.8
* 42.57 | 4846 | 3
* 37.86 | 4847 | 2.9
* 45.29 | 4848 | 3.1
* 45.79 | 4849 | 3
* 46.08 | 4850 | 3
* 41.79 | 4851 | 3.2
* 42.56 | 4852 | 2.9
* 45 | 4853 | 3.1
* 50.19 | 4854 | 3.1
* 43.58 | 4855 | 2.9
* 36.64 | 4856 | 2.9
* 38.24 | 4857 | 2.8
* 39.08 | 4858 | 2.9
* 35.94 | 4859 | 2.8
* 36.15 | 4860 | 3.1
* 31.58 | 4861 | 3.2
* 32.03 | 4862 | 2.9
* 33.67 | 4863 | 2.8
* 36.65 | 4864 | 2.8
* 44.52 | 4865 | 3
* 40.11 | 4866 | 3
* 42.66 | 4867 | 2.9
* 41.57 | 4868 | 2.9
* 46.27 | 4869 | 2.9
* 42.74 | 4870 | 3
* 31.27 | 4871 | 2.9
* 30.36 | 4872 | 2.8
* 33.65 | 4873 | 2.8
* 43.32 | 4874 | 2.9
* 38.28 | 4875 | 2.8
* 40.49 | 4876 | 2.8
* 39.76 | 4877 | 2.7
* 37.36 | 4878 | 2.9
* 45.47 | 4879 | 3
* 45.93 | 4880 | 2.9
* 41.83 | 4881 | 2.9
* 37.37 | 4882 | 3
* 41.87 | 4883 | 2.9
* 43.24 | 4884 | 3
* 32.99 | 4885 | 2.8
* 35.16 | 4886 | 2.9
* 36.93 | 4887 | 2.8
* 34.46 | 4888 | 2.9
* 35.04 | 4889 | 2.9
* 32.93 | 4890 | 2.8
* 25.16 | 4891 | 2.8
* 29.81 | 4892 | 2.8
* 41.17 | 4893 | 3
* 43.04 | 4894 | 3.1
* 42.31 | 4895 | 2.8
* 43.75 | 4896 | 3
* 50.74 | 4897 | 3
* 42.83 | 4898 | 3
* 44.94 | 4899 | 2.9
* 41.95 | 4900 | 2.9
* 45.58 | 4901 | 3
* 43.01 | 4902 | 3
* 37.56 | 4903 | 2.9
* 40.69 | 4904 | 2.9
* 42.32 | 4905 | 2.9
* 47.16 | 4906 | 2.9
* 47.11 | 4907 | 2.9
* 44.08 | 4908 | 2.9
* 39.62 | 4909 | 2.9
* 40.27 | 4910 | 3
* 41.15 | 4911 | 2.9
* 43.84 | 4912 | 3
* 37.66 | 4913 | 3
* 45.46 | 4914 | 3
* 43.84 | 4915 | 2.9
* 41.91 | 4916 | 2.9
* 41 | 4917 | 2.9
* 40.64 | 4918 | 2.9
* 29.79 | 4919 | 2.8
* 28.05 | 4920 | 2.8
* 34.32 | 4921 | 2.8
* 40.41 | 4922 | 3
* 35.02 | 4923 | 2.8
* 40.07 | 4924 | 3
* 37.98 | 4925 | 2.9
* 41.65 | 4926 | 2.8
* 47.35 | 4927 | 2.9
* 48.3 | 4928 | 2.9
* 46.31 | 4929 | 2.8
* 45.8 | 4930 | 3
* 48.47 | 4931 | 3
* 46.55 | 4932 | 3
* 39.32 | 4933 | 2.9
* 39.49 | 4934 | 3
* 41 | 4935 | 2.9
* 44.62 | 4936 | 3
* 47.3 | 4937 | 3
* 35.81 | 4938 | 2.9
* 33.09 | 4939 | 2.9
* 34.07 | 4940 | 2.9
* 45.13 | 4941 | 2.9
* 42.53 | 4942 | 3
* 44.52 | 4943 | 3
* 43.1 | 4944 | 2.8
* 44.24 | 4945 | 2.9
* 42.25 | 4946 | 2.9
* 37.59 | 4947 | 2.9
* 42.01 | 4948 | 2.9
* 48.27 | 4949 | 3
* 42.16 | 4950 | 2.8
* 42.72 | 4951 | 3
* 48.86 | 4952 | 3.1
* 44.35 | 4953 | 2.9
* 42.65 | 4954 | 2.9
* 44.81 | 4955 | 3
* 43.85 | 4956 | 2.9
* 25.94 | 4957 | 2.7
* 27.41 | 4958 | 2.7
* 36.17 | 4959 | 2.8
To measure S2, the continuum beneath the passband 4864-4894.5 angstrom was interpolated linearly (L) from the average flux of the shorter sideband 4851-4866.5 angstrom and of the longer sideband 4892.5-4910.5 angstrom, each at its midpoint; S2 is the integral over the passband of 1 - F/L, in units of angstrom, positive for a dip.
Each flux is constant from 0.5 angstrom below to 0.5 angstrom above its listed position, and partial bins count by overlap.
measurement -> 1.9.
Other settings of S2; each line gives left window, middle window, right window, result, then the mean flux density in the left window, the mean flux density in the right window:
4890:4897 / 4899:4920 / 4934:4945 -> -1.23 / 38.2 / 41.2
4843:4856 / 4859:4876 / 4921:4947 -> 2.02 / 43.2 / 41.9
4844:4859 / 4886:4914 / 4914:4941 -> 0.49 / 42.4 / 40.6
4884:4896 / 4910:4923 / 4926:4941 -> 0.38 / 36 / 42.7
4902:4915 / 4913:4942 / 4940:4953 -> 1.37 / 42.3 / 43.3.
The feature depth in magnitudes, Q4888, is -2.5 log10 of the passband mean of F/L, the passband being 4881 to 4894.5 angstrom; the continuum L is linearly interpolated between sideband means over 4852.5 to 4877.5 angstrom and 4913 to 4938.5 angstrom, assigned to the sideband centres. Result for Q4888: 0.10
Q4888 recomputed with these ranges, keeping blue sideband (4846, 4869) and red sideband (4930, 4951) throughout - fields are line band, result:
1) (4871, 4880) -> 0.06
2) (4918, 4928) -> 0.11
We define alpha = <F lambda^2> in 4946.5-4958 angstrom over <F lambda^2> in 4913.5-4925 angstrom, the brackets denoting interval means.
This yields 1.1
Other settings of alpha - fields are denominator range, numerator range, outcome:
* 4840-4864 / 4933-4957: 1.08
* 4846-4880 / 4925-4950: 1.10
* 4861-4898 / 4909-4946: 1.08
